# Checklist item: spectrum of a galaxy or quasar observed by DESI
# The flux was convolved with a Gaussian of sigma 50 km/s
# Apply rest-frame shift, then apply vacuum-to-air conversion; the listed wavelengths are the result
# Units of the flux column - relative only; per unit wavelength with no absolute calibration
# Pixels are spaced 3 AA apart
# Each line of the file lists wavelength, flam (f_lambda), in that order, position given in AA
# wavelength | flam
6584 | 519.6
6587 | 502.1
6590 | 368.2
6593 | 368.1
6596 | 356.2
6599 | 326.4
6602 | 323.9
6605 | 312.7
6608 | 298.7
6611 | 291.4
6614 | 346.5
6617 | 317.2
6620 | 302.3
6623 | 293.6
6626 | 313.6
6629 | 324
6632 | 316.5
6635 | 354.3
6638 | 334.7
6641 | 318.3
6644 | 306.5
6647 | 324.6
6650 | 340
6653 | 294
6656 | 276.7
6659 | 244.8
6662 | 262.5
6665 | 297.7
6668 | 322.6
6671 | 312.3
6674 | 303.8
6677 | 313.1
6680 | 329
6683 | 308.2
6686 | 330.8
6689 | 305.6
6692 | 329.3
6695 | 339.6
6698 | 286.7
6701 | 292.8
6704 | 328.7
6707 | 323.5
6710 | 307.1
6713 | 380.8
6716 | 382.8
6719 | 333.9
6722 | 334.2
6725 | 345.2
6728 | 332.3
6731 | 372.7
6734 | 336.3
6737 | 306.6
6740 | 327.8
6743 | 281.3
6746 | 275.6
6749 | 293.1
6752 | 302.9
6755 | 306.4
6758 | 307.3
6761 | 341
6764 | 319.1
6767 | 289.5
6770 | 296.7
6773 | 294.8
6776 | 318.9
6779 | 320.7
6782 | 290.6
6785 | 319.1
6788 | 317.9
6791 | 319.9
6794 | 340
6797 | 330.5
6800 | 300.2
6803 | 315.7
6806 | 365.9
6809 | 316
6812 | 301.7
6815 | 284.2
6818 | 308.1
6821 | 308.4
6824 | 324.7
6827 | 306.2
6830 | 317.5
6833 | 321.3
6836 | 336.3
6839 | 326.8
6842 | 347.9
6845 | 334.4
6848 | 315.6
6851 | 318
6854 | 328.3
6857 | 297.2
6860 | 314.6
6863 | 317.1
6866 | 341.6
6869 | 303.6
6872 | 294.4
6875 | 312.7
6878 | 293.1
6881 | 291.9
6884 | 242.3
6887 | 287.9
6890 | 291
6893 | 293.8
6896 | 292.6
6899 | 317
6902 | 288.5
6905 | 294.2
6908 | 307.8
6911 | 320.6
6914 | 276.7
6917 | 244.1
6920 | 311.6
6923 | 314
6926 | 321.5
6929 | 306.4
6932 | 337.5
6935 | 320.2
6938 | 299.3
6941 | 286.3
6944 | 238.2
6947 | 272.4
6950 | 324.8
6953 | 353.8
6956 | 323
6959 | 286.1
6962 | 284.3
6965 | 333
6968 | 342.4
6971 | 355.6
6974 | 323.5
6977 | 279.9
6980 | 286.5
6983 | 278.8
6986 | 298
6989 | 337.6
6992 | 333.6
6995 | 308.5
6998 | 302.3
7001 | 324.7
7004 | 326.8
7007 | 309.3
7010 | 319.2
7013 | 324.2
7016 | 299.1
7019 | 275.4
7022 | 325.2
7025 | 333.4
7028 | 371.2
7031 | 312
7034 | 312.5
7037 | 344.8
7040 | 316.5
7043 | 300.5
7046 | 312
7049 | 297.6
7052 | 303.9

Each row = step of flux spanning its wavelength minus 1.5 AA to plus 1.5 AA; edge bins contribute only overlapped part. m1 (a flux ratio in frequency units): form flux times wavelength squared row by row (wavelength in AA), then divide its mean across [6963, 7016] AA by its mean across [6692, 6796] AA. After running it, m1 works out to 1.06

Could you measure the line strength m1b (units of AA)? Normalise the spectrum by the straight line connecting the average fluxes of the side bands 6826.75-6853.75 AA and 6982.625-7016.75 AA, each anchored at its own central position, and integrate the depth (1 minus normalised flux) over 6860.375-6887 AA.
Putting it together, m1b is 2.0 AA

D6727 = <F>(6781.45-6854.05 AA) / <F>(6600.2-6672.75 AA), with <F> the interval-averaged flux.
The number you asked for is 1.0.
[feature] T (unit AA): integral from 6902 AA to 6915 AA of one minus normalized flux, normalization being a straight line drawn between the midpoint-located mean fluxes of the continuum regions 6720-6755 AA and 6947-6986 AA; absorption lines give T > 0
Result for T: 0.59 AA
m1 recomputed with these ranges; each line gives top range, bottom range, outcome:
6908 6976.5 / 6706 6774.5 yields 1.02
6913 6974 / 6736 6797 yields 1.05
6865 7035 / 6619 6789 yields 1.05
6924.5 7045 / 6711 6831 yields 1.04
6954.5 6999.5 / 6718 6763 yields 1.04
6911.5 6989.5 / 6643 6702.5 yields 1.08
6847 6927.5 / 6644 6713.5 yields 1.03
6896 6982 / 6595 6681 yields 1.07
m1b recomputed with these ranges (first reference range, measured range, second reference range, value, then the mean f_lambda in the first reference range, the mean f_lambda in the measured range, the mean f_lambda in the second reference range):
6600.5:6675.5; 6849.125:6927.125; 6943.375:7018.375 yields 2.5 AA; 309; 301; 311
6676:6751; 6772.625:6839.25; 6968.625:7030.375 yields 0.9 AA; 324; 317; 316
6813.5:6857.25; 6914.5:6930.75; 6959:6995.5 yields 0.8 AA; 319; 299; 312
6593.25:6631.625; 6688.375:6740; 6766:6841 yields -2.5 AA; 319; 332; 315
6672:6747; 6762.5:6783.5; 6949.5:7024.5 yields 1.2 AA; 325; 304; 314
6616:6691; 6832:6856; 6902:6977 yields -1.6 AA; 310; 328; 306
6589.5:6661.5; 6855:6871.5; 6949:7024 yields 0.1 AA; 317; 314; 314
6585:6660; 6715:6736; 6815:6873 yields -1.5 AA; 328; 346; 318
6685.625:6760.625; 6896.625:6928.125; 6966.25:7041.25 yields 2.0 AA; 323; 300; 318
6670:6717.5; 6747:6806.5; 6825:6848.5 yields 2.1 AA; 323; 313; 326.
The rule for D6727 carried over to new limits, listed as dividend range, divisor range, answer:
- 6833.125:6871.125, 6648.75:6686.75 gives 1.07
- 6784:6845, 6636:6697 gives 1.04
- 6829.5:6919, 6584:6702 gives 0.95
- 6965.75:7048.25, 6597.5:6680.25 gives 1.02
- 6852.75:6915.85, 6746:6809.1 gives 0.96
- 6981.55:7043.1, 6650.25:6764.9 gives 1.00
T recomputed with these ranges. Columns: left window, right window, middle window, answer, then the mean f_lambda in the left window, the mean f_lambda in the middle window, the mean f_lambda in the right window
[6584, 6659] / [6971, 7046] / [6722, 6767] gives 1.3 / 332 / 317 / 315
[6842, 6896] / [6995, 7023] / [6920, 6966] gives 0.3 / 305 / 307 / 311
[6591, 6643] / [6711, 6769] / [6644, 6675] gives 2.5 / 324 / 298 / 324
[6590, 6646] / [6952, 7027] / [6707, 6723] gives -1.2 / 324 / 346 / 315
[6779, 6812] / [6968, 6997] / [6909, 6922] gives 1.1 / 321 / 290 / 313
